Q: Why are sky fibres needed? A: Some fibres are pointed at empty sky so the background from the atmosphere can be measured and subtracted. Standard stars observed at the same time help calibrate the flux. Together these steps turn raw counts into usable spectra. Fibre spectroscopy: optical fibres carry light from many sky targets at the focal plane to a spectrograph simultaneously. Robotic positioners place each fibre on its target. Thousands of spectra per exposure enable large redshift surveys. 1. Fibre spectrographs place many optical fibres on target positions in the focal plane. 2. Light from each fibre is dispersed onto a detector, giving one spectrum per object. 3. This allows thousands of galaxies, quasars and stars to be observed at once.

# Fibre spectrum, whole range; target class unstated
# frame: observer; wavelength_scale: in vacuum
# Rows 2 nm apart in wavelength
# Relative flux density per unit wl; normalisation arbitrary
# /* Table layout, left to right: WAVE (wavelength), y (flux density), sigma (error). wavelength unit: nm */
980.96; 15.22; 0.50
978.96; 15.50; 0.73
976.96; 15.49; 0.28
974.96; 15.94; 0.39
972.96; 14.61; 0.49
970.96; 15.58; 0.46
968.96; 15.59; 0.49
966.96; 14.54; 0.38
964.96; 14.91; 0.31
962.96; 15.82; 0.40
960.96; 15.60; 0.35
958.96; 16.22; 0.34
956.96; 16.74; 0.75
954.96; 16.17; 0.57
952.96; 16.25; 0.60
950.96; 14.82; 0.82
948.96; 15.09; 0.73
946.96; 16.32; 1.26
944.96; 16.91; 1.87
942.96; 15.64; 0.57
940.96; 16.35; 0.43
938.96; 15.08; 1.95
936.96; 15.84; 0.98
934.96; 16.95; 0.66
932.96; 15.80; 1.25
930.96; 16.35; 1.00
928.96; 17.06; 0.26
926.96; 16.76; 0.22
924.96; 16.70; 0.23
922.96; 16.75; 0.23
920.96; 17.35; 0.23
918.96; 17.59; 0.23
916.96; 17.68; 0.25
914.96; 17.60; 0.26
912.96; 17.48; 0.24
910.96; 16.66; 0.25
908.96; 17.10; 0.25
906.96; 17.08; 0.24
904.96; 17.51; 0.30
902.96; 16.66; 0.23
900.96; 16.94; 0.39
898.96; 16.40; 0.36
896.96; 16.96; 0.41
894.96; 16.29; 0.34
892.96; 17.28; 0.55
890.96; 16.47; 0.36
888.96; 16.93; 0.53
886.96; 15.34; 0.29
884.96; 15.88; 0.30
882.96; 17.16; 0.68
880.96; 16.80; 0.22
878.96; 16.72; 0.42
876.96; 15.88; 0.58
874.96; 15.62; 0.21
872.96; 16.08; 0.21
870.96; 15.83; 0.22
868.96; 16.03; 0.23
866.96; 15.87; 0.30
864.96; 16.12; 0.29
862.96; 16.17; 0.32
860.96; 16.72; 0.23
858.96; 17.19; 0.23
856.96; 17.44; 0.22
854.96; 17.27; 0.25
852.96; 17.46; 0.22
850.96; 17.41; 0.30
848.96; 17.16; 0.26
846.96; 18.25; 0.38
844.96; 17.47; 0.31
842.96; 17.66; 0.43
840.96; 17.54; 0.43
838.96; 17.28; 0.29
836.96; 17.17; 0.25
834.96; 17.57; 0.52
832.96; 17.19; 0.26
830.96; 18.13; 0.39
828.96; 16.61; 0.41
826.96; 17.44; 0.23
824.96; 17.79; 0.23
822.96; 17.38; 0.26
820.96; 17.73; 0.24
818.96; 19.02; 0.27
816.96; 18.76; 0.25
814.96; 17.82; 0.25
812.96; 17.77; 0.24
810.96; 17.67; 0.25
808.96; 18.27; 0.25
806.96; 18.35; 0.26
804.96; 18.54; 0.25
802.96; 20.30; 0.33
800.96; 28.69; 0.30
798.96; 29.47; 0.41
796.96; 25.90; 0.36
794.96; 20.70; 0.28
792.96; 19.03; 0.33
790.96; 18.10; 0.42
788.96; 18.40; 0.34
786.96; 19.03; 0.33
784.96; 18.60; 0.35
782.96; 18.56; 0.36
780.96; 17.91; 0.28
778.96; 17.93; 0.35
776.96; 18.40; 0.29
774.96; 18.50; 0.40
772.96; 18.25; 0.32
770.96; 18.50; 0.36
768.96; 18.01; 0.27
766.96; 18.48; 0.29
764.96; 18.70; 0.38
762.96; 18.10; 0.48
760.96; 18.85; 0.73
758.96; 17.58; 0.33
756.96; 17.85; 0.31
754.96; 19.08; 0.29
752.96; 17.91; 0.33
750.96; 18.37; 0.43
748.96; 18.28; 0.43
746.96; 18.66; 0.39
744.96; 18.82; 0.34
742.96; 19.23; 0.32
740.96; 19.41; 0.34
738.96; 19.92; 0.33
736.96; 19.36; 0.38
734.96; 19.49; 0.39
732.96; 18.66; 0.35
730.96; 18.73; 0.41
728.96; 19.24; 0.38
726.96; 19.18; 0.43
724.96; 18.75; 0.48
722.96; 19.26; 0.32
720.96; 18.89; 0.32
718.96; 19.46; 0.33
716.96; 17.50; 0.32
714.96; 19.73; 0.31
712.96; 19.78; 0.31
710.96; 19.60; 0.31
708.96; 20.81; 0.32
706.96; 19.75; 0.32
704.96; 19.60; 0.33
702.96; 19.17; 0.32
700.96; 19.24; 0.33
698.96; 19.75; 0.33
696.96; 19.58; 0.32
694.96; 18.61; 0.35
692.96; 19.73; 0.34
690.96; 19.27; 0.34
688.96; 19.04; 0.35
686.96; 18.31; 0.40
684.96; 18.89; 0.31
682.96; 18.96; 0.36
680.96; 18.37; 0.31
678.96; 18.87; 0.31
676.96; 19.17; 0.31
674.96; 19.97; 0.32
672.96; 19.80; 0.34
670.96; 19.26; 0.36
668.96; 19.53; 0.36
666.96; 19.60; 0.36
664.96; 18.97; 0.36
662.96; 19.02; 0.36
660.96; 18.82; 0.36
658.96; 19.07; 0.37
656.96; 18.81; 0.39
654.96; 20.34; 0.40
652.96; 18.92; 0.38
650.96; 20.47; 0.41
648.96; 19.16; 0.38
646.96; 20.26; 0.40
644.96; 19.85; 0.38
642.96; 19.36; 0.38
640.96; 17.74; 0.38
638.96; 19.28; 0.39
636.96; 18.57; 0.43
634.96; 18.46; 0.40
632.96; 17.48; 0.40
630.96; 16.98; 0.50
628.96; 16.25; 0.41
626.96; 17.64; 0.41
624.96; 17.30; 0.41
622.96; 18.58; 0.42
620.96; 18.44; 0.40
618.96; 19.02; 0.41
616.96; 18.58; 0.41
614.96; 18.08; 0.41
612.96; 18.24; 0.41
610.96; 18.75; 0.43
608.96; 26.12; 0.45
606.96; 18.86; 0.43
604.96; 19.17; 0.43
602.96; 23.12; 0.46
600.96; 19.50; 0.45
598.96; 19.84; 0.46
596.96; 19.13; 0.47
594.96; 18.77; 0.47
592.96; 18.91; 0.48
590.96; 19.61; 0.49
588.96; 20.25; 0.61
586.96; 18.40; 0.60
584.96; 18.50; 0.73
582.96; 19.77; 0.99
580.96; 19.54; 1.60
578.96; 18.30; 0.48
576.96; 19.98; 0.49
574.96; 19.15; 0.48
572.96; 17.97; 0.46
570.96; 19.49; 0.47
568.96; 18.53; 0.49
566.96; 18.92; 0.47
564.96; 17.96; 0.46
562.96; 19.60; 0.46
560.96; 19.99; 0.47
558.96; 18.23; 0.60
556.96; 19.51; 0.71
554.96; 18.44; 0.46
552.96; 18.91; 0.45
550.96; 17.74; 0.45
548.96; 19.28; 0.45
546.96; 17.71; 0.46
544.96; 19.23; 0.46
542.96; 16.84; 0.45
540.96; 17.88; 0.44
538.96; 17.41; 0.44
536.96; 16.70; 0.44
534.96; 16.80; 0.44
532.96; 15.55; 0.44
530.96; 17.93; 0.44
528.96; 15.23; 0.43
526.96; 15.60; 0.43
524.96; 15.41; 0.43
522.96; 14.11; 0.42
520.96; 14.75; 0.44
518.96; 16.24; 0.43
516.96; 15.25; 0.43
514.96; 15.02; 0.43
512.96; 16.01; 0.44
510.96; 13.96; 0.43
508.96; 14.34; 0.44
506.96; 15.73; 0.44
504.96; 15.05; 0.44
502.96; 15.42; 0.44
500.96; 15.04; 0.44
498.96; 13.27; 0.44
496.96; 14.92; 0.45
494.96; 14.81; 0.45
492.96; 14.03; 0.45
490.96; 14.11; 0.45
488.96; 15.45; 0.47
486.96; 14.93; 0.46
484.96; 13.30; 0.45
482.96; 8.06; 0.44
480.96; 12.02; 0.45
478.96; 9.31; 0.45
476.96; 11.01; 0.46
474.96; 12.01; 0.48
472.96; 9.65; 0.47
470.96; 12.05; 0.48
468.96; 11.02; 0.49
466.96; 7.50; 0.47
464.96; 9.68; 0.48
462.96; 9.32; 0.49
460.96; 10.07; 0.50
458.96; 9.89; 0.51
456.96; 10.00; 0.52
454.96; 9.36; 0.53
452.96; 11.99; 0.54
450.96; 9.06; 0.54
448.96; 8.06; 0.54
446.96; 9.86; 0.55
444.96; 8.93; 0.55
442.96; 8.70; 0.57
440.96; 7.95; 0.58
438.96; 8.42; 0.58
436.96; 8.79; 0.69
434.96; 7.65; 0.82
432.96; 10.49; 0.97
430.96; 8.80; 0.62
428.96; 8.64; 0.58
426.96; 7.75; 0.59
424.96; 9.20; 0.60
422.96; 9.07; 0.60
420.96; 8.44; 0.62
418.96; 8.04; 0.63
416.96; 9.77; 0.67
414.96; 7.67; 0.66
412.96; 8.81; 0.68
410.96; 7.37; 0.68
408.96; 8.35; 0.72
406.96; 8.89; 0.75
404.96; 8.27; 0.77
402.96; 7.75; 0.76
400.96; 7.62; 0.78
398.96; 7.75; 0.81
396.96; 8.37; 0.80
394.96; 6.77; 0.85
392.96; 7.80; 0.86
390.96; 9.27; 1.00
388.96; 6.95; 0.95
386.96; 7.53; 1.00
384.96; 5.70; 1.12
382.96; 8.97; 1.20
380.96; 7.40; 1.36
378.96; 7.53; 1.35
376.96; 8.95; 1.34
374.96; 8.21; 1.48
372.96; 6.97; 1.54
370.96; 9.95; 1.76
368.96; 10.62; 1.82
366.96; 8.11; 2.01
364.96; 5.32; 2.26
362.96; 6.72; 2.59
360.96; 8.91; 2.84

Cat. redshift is 0.216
